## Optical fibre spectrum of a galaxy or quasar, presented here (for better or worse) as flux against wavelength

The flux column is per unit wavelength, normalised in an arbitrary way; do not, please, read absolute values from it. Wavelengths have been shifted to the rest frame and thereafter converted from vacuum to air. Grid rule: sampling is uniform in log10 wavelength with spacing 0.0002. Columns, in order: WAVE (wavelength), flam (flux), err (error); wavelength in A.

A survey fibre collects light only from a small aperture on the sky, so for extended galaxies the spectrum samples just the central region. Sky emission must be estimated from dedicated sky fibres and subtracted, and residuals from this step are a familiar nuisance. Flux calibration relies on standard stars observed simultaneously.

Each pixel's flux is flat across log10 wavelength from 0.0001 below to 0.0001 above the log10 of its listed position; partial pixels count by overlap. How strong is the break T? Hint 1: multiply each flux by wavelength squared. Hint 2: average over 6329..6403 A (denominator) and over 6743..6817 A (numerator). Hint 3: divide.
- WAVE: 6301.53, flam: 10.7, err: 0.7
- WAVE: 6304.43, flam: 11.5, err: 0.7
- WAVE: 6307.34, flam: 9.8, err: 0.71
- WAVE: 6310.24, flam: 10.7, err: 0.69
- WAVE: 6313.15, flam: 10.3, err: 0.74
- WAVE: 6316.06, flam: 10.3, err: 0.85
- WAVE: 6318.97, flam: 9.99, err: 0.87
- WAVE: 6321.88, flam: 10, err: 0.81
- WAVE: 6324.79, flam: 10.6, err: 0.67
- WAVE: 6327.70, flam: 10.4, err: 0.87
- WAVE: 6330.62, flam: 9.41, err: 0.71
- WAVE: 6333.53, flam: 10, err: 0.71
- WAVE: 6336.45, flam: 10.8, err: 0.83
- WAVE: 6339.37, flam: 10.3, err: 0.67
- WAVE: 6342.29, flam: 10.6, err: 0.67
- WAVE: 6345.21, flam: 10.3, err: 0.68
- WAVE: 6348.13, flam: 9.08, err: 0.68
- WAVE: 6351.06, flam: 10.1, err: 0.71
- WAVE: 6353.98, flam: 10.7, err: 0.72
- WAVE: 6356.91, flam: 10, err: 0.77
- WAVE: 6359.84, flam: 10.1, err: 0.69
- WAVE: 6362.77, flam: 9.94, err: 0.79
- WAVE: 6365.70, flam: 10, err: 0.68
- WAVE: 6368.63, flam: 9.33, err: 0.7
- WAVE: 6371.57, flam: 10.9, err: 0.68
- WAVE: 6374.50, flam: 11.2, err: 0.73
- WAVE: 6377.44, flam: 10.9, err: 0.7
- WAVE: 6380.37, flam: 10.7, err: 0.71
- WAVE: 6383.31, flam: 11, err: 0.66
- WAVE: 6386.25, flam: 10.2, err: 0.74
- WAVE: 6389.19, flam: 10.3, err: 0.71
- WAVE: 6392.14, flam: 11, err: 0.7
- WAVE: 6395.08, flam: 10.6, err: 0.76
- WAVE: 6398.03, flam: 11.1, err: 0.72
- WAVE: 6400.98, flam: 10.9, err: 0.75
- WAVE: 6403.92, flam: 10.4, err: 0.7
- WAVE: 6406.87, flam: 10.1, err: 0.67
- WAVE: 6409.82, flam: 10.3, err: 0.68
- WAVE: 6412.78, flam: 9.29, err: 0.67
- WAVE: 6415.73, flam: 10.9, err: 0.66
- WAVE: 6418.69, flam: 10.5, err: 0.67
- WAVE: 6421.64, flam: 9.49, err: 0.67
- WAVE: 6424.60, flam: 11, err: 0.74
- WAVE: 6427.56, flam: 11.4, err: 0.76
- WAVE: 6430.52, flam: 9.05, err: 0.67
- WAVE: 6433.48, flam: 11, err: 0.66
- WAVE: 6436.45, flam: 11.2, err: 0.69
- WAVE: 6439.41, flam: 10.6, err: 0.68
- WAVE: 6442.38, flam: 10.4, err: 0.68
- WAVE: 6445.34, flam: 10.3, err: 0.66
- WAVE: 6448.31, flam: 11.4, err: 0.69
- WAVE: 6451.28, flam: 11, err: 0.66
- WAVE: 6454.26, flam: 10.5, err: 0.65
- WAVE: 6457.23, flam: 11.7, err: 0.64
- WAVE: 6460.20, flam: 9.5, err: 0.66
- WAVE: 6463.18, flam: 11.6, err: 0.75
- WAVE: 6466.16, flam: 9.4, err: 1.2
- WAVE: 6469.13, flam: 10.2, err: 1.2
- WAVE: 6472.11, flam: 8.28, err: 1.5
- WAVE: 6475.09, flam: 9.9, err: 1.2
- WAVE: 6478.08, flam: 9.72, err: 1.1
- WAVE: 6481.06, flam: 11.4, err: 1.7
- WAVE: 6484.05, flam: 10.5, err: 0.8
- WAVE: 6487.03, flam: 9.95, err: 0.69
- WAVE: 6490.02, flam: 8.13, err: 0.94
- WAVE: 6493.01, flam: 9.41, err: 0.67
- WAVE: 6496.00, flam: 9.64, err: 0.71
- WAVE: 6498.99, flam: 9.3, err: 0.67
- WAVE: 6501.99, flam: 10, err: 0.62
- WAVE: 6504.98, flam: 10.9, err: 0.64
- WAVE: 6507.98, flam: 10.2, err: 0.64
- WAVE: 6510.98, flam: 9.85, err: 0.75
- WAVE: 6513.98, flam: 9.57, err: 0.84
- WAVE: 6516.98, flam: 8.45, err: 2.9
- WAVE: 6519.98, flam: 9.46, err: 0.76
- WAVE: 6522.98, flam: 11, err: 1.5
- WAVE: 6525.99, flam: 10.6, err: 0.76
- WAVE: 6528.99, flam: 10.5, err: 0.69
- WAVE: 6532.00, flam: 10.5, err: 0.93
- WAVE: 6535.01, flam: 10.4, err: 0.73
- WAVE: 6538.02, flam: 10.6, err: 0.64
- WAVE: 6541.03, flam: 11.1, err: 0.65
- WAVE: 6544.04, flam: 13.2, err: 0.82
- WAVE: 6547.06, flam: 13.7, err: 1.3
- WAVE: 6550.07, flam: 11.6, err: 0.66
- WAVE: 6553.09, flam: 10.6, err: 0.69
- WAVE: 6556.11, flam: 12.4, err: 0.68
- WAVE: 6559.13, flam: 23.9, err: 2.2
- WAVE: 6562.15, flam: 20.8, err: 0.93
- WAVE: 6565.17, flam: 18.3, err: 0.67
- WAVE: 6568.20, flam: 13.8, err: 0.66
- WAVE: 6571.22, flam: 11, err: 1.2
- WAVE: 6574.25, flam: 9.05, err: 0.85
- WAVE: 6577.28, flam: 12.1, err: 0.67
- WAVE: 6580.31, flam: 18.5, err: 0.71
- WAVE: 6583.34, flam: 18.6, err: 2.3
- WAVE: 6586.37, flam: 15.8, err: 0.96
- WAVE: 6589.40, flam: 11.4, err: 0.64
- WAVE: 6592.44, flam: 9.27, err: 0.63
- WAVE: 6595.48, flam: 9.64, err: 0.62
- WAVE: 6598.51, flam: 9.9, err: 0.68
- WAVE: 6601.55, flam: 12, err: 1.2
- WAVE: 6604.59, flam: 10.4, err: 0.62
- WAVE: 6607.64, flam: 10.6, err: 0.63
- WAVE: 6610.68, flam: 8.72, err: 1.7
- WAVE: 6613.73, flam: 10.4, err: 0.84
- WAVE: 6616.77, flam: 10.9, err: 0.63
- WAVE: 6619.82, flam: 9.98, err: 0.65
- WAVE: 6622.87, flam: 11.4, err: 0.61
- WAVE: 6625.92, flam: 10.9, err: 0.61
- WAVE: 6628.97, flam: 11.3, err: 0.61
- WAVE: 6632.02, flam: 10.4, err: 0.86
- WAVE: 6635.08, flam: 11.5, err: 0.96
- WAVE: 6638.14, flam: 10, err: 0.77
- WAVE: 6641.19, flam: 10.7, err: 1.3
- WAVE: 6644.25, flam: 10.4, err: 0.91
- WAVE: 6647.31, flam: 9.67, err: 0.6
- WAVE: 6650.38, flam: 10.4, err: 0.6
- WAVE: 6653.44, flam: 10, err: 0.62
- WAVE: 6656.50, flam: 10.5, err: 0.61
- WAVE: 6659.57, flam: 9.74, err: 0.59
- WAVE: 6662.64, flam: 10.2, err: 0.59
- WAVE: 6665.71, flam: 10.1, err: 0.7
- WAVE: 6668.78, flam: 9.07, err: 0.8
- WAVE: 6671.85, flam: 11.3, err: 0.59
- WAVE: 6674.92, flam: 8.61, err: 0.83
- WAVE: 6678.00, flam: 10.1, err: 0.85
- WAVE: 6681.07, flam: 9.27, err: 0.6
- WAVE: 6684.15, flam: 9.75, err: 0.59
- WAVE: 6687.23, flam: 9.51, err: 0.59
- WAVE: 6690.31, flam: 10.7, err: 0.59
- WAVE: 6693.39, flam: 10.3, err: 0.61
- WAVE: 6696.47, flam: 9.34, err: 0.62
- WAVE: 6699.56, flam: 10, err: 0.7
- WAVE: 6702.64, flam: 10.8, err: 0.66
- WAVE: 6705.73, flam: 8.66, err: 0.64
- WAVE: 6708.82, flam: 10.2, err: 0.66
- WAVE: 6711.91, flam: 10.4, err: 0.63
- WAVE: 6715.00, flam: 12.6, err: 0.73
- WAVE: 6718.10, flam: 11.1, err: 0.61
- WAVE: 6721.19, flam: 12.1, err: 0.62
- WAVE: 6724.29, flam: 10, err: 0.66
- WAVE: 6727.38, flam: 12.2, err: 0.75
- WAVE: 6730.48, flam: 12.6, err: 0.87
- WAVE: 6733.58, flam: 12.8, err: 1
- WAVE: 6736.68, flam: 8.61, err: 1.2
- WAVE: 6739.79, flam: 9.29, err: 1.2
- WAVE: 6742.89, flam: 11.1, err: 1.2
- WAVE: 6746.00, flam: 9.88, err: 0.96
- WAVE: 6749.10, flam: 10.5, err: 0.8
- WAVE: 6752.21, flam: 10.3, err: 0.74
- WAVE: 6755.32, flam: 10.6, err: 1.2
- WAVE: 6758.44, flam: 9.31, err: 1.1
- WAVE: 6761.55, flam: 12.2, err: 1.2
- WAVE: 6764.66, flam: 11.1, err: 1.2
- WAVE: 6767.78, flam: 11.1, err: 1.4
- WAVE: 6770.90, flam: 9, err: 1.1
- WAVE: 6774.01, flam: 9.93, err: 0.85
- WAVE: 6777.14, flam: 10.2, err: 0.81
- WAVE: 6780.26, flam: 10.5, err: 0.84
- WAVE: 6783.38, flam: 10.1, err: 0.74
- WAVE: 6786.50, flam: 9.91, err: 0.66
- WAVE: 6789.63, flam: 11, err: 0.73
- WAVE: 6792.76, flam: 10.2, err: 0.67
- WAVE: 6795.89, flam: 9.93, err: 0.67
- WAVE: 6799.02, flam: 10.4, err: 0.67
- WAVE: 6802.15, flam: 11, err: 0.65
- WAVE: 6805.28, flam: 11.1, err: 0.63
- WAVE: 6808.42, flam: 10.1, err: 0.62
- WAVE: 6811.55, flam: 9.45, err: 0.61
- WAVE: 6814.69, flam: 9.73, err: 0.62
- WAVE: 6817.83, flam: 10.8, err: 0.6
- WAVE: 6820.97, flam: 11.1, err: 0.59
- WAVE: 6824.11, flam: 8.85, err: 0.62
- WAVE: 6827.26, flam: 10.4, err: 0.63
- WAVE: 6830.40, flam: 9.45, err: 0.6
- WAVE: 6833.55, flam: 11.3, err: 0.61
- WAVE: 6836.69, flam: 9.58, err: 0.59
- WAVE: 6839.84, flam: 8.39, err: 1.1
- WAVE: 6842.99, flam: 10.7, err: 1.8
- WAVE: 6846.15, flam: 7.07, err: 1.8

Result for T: 1.1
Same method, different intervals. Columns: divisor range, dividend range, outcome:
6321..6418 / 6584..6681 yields 1.10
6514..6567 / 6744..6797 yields 0.87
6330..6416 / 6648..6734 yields 1.11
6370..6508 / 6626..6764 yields 1.09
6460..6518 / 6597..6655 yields 1.12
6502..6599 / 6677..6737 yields 0.90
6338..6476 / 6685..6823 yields 1.12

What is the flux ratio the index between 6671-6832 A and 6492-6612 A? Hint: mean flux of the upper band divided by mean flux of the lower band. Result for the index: 0.9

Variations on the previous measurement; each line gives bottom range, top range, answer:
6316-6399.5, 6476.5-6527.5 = 0.96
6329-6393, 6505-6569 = 1.20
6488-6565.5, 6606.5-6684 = 0.88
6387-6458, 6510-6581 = 1.18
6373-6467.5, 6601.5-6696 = 0.97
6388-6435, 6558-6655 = 1.17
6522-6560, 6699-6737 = 0.91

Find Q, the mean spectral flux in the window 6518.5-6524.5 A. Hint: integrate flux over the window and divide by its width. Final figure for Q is 10.2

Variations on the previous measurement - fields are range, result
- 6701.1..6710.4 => 9.89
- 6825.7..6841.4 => 9.83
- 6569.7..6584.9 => 13.9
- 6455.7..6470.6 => 10.5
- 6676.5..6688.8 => 9.66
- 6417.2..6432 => 10.3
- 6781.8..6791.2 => 10.3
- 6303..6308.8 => 10.6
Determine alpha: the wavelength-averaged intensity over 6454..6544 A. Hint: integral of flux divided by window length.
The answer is 10.1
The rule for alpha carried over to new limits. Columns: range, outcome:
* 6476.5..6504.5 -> 9.82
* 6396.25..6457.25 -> 10.6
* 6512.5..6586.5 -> 13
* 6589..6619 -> 10.3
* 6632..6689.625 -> 10.1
